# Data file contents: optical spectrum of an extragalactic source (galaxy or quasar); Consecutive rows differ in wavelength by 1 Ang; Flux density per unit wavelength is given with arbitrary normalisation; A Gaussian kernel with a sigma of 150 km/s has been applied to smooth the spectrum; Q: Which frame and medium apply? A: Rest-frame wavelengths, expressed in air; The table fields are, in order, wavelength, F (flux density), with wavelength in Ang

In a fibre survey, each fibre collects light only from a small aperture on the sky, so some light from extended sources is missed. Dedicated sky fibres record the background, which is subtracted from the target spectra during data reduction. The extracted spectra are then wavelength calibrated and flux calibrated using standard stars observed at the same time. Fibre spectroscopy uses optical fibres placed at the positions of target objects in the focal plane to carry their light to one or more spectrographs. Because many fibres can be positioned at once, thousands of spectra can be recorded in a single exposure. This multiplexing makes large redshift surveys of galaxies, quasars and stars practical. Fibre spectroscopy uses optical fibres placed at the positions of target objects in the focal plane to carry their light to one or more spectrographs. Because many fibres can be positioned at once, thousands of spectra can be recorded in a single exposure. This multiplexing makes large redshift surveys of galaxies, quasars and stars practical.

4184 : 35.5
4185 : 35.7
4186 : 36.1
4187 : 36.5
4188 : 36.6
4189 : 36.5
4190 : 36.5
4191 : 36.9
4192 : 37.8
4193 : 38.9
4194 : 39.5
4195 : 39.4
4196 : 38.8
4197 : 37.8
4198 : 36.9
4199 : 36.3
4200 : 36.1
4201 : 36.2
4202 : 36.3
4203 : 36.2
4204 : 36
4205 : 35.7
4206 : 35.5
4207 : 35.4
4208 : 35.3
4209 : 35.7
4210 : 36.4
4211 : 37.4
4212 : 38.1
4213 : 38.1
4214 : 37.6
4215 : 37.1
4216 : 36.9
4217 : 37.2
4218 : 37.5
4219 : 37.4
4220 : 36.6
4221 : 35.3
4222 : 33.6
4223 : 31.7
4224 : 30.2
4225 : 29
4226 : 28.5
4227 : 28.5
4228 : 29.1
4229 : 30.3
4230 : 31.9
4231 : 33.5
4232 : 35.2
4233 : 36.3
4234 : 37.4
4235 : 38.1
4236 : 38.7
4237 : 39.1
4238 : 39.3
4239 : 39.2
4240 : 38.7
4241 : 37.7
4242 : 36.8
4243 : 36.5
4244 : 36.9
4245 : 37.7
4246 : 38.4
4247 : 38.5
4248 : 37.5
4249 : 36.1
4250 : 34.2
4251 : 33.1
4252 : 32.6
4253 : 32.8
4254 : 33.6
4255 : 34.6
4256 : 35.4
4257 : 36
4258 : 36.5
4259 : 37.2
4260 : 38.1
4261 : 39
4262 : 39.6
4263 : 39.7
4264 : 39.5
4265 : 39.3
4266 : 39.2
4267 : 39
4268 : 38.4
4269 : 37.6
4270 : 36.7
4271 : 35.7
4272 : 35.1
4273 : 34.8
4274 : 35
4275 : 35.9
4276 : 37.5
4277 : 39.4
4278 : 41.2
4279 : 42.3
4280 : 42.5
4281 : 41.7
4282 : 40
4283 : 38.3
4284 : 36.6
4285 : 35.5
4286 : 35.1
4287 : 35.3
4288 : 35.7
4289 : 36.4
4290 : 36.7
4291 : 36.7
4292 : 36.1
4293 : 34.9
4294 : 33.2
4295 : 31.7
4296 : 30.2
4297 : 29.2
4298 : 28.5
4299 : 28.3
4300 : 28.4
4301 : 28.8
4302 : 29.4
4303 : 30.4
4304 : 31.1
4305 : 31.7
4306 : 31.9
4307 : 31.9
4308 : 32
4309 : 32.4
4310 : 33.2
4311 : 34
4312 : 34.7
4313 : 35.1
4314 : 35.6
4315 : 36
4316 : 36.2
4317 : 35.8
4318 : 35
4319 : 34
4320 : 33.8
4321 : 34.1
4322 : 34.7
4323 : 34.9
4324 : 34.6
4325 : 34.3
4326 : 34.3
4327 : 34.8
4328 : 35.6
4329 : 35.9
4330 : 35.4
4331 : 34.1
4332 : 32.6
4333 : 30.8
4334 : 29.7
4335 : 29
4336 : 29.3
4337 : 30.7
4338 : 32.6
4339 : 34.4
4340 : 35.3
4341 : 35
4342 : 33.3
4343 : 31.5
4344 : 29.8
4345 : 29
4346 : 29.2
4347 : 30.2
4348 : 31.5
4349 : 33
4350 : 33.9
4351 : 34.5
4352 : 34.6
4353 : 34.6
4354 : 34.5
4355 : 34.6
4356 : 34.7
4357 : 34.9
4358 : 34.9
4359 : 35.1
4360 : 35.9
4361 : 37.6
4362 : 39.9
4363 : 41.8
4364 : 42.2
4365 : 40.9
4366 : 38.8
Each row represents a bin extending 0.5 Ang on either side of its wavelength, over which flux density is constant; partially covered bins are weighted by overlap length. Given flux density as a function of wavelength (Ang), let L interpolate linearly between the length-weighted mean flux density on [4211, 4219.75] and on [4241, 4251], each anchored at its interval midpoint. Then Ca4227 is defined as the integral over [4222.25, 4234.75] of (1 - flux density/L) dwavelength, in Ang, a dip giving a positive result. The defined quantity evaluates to 1.8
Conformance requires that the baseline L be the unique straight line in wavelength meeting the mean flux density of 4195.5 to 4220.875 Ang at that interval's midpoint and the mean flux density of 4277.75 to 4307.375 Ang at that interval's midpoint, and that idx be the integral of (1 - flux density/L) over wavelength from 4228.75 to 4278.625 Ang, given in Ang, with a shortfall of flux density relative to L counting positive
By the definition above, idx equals -2.07 Ang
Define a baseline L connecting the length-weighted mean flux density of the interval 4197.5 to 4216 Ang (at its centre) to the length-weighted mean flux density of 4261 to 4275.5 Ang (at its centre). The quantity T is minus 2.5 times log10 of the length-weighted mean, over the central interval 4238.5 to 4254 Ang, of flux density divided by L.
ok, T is 0.02 mag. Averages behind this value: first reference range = 36.5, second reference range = 37.6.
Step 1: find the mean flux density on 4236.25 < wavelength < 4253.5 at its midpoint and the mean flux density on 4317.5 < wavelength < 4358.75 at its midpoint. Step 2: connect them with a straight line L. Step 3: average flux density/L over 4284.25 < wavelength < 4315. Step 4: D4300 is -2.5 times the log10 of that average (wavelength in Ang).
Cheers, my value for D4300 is 0.06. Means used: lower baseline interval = 36.8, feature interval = 32.9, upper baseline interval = 33.3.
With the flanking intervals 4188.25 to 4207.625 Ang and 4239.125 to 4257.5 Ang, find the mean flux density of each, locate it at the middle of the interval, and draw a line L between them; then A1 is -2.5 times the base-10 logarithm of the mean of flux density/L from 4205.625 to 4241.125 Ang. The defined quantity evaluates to 0.03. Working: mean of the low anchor 37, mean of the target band 35.4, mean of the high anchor 36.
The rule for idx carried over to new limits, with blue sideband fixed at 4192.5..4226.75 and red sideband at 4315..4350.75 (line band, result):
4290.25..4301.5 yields 0.8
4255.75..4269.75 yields -1.4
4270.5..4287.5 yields -1.7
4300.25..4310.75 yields 0.8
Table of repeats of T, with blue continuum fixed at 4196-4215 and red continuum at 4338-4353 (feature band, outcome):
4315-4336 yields -0.02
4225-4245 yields 0.01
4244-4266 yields -0.05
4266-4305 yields -0.03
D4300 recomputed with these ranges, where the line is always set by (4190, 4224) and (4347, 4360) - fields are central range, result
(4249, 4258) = 0.048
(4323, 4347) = 0.058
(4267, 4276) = -0.026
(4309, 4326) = 0.003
